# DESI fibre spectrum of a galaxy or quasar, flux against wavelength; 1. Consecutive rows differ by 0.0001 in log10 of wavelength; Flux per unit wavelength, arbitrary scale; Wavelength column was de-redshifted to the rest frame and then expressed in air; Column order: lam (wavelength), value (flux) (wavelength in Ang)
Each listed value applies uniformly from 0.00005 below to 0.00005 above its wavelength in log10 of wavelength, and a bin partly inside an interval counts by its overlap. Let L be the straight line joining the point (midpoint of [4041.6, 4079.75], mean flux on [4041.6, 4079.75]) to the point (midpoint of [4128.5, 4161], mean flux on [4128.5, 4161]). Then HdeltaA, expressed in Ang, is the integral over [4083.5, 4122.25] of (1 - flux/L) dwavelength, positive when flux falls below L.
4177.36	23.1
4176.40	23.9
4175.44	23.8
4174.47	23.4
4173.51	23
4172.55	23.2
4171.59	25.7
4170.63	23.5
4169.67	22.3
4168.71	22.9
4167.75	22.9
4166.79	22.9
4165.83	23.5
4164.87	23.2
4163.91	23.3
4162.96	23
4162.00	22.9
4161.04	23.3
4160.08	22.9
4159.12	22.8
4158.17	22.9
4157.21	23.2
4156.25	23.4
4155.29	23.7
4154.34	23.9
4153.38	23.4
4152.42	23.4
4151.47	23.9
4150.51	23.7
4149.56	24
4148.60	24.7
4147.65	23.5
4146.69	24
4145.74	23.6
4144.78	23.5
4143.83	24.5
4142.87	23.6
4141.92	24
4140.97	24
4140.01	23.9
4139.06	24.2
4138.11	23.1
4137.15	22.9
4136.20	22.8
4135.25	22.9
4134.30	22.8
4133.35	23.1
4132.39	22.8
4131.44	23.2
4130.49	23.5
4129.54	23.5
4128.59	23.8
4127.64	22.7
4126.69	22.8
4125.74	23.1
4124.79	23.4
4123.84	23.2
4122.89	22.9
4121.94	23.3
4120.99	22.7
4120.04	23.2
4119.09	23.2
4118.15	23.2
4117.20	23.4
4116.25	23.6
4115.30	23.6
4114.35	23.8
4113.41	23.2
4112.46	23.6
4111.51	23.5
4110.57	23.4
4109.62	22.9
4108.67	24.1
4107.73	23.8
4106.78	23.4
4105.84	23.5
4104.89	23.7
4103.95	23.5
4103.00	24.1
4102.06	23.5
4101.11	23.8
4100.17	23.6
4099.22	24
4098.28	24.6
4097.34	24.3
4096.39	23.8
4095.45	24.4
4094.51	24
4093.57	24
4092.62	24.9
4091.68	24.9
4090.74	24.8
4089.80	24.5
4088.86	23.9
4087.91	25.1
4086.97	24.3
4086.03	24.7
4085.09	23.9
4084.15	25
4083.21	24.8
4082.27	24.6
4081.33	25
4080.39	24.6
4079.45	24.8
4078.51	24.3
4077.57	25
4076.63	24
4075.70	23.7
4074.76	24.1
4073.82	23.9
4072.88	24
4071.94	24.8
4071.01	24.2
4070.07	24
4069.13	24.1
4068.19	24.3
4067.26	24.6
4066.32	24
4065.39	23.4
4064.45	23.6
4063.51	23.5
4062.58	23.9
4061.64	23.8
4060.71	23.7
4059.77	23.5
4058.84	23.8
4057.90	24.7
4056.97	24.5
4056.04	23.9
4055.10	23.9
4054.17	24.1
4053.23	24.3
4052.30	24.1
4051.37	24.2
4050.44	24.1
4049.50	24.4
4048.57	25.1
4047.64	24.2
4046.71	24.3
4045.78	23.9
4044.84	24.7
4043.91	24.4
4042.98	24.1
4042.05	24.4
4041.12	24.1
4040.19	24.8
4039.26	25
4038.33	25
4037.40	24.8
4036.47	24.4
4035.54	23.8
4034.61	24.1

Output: -0.1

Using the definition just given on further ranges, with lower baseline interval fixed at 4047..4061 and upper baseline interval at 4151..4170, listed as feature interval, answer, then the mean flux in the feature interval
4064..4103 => -0.6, 24.3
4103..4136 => 0.4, 23.3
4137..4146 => -0.2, 23.7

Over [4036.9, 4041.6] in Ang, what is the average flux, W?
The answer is 24.7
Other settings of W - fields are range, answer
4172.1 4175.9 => 23.3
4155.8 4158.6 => 23.1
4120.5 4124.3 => 23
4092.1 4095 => 24.3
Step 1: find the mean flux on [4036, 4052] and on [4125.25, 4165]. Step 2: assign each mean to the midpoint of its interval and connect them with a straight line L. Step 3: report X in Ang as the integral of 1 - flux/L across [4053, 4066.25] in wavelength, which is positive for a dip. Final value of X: 0.2 Ang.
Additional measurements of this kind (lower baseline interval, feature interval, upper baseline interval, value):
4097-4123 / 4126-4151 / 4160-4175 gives -0.1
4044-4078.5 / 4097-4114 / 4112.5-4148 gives 0.0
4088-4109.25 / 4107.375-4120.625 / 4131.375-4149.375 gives 0.2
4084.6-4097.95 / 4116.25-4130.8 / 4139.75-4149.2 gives 0.5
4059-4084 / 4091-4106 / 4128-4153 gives -0.1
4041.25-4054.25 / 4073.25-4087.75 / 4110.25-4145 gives -0.3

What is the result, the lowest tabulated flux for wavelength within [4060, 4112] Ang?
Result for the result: 22.9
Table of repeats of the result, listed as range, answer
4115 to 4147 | 22.7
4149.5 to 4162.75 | 22.8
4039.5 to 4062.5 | 23.5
